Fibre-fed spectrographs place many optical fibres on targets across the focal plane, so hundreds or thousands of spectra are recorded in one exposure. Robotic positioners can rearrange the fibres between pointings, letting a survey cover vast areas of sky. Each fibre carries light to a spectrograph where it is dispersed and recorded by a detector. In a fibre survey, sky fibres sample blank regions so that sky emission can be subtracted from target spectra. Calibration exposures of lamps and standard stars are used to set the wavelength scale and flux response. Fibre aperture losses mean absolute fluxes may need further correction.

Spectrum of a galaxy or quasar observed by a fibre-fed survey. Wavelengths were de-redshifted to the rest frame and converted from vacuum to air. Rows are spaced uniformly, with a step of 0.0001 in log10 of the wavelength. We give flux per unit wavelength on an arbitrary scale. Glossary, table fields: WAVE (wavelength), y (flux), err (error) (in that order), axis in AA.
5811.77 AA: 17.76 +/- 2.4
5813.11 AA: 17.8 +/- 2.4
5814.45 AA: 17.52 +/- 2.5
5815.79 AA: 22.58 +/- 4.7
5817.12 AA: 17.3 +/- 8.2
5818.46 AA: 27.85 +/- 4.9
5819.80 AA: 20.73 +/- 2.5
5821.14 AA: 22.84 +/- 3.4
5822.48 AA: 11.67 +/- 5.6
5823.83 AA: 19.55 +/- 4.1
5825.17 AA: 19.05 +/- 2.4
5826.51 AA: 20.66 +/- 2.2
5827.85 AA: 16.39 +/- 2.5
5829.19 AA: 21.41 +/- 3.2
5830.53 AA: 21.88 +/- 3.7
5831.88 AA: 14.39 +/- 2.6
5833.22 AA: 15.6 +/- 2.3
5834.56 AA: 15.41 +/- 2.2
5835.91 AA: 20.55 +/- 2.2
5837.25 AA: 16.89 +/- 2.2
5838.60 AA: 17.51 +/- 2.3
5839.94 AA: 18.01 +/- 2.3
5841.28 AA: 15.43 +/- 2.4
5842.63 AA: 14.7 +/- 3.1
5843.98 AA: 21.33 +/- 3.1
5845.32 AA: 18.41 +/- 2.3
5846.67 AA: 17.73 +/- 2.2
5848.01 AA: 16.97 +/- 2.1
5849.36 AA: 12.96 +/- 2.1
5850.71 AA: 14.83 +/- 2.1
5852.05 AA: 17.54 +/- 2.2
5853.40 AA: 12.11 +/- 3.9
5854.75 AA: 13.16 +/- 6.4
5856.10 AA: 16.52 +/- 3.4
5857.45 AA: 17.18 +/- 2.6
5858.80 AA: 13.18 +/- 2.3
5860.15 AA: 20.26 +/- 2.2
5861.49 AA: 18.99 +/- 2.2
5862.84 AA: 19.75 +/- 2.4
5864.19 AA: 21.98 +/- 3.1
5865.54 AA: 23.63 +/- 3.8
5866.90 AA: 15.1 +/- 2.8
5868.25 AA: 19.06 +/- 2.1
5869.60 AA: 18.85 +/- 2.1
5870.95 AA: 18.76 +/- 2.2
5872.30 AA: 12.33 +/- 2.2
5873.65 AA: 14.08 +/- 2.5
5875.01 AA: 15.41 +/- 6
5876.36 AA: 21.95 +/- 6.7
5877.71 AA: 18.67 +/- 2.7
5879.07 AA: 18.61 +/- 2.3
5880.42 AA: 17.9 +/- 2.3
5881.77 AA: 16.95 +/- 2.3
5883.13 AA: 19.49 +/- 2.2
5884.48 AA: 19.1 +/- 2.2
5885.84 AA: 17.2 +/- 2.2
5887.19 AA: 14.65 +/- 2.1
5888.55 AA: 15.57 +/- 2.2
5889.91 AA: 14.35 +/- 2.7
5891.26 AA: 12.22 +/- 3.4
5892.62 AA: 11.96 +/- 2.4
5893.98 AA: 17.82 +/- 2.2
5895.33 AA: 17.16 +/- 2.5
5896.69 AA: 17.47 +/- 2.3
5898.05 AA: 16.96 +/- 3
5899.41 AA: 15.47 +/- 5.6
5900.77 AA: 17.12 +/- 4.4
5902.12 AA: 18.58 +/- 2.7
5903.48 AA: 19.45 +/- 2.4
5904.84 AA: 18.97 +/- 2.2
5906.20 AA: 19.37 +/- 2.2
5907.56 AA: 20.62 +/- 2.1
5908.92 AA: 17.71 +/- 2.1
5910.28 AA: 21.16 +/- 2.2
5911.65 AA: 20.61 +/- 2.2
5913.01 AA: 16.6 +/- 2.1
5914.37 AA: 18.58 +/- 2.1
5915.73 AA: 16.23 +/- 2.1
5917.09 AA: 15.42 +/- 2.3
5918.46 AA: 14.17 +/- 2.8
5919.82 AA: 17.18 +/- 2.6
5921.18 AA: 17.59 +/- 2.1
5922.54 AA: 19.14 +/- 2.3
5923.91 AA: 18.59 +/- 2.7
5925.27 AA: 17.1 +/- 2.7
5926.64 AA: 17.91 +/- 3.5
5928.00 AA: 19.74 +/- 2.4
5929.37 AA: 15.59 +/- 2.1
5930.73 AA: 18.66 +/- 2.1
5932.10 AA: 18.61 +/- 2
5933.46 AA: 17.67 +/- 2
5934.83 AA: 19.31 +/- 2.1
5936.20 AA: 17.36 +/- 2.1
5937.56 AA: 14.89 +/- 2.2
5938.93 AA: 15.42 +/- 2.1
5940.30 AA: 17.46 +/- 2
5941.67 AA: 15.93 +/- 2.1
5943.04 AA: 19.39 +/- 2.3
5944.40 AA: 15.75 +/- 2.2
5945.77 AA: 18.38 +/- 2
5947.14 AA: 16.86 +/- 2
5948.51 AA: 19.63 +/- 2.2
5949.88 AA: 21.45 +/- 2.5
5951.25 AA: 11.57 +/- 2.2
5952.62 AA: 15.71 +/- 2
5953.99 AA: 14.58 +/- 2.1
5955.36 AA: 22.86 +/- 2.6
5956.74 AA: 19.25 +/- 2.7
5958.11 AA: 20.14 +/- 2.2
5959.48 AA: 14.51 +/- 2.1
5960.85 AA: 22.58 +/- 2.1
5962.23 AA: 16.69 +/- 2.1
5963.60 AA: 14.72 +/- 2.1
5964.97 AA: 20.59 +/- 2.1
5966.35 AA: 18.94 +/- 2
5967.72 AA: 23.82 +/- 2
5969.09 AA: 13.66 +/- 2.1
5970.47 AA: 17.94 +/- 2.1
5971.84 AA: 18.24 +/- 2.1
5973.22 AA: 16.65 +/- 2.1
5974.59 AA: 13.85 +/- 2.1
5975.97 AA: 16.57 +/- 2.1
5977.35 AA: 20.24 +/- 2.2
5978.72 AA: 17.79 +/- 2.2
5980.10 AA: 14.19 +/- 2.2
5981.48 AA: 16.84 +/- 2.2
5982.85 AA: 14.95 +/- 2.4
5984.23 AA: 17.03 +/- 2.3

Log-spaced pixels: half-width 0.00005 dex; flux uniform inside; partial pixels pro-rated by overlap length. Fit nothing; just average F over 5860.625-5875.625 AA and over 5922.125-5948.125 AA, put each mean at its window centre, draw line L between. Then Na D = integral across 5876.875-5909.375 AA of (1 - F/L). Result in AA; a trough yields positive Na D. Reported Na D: 1.1 AA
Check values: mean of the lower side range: 18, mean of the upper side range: 17.6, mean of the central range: 17.2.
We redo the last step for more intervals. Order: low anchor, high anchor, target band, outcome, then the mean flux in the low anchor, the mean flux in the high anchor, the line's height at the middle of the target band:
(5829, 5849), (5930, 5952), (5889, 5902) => 1.29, 17.6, 17.4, 17.5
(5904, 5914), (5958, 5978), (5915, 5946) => 2.45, 19.3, 17.9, 18.8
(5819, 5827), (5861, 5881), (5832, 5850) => 1.81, 19.2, 18.3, 18.9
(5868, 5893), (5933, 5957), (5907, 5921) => -0.61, 16.7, 17.4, 17.1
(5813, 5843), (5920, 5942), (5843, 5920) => 3.27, 18.6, 17.6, 18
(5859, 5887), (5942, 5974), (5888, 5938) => 1.99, 18.3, 18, 18.1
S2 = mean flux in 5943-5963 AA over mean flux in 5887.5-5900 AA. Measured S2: 1.16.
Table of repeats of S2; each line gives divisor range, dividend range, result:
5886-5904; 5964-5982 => 1.10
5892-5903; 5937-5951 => 1.04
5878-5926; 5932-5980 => 1.02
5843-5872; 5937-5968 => 1.02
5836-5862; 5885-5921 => 1.03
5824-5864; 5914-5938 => 1.01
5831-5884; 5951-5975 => 1.03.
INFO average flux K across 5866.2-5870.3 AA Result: 17.7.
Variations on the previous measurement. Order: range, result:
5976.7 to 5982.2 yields 17.3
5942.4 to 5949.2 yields 18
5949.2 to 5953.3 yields 16.2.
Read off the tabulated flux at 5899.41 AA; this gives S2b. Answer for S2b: 15.47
